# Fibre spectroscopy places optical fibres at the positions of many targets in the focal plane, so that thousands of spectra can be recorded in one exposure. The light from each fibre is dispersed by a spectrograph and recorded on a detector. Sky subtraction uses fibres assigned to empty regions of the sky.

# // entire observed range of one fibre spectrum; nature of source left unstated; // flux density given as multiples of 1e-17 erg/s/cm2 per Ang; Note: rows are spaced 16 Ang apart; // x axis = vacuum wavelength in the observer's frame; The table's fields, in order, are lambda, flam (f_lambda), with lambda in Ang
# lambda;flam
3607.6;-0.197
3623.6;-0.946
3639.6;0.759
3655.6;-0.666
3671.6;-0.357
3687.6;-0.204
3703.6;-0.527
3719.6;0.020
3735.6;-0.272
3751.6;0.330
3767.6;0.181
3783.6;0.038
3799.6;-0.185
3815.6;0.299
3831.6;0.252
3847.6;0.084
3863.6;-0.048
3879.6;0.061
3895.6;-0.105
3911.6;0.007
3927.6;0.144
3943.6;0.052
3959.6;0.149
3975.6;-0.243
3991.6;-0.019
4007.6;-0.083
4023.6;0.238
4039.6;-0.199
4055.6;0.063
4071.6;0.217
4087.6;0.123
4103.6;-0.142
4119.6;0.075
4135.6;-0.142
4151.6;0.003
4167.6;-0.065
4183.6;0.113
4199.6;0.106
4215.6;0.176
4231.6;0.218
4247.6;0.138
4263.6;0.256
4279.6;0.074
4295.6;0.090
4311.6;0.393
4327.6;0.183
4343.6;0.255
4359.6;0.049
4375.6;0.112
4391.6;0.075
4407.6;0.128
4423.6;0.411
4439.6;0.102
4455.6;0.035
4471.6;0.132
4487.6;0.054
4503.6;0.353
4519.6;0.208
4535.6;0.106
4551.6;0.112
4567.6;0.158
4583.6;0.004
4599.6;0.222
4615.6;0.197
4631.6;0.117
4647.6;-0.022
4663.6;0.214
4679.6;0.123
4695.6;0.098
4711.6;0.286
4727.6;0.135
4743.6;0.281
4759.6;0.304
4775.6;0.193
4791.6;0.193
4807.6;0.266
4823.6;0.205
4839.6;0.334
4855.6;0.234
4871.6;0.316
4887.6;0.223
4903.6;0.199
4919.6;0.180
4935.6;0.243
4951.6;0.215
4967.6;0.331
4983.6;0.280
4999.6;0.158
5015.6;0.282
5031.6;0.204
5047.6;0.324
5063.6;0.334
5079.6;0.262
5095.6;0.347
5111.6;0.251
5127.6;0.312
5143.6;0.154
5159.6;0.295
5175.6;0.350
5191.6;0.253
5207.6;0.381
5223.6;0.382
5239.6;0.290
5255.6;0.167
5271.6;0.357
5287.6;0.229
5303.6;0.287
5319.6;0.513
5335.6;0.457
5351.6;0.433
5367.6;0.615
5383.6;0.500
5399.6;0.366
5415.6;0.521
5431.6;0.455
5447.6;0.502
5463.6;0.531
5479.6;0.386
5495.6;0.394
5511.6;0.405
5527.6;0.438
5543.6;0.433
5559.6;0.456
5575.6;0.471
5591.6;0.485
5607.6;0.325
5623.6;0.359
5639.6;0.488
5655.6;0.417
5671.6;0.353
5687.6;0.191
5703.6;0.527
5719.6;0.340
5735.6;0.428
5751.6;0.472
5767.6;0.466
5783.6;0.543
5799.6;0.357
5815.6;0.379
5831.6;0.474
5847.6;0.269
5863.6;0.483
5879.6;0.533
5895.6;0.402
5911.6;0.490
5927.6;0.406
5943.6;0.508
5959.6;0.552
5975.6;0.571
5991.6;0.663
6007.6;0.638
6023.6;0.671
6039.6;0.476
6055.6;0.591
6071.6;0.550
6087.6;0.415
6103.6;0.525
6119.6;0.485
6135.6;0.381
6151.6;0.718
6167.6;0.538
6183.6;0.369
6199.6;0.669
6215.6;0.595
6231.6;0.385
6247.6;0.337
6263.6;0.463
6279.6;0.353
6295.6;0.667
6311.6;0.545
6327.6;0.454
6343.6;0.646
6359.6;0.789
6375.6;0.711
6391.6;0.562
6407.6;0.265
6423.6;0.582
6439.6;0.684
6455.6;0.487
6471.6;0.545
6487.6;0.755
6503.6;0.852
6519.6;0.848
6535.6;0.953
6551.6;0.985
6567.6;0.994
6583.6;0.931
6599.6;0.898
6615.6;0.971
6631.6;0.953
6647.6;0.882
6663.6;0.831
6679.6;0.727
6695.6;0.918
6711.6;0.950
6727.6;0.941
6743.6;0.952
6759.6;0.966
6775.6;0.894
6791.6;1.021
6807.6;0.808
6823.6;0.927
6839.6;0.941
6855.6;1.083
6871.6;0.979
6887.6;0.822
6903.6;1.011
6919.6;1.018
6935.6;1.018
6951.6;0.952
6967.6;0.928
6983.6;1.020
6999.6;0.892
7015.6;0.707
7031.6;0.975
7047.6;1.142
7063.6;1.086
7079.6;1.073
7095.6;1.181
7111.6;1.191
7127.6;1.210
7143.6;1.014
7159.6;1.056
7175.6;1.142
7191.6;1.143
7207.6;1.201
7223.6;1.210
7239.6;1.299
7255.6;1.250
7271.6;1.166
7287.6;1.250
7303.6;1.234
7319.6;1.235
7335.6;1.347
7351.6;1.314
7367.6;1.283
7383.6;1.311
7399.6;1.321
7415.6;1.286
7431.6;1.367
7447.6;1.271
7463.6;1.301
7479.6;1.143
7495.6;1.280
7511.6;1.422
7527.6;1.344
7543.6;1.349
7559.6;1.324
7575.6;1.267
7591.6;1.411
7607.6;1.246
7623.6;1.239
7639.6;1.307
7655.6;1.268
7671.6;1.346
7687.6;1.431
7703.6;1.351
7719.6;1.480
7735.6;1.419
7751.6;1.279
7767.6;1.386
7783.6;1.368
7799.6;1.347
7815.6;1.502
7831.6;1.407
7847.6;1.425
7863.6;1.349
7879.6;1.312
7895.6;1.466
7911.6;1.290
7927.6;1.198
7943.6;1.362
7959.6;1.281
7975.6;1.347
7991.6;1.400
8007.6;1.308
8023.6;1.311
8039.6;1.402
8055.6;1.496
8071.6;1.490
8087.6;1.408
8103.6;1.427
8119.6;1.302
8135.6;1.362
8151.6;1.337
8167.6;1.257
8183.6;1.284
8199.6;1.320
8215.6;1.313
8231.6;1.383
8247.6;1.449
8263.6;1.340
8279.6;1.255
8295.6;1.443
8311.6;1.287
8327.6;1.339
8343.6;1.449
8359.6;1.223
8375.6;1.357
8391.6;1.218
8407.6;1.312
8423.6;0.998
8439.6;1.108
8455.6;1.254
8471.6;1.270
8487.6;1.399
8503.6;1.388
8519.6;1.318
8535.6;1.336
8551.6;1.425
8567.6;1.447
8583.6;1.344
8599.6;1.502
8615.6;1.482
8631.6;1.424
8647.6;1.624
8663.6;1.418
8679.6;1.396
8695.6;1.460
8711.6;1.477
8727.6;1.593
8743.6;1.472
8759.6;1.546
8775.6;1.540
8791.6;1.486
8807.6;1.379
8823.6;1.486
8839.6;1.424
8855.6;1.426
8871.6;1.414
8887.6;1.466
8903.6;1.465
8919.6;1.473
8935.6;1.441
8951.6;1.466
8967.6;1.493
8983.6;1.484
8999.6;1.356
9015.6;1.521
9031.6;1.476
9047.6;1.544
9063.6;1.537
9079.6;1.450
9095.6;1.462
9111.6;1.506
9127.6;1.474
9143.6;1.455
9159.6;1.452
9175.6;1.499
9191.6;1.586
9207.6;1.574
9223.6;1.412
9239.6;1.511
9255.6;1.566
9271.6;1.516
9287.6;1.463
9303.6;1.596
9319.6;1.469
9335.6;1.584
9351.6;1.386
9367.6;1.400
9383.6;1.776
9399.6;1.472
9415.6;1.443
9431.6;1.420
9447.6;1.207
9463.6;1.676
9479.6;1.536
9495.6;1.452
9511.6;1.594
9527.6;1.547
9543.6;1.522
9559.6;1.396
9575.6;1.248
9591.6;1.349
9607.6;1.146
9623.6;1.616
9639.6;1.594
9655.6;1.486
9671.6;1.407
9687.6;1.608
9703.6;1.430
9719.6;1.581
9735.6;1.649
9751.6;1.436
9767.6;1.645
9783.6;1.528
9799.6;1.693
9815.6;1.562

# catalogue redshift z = 0.629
